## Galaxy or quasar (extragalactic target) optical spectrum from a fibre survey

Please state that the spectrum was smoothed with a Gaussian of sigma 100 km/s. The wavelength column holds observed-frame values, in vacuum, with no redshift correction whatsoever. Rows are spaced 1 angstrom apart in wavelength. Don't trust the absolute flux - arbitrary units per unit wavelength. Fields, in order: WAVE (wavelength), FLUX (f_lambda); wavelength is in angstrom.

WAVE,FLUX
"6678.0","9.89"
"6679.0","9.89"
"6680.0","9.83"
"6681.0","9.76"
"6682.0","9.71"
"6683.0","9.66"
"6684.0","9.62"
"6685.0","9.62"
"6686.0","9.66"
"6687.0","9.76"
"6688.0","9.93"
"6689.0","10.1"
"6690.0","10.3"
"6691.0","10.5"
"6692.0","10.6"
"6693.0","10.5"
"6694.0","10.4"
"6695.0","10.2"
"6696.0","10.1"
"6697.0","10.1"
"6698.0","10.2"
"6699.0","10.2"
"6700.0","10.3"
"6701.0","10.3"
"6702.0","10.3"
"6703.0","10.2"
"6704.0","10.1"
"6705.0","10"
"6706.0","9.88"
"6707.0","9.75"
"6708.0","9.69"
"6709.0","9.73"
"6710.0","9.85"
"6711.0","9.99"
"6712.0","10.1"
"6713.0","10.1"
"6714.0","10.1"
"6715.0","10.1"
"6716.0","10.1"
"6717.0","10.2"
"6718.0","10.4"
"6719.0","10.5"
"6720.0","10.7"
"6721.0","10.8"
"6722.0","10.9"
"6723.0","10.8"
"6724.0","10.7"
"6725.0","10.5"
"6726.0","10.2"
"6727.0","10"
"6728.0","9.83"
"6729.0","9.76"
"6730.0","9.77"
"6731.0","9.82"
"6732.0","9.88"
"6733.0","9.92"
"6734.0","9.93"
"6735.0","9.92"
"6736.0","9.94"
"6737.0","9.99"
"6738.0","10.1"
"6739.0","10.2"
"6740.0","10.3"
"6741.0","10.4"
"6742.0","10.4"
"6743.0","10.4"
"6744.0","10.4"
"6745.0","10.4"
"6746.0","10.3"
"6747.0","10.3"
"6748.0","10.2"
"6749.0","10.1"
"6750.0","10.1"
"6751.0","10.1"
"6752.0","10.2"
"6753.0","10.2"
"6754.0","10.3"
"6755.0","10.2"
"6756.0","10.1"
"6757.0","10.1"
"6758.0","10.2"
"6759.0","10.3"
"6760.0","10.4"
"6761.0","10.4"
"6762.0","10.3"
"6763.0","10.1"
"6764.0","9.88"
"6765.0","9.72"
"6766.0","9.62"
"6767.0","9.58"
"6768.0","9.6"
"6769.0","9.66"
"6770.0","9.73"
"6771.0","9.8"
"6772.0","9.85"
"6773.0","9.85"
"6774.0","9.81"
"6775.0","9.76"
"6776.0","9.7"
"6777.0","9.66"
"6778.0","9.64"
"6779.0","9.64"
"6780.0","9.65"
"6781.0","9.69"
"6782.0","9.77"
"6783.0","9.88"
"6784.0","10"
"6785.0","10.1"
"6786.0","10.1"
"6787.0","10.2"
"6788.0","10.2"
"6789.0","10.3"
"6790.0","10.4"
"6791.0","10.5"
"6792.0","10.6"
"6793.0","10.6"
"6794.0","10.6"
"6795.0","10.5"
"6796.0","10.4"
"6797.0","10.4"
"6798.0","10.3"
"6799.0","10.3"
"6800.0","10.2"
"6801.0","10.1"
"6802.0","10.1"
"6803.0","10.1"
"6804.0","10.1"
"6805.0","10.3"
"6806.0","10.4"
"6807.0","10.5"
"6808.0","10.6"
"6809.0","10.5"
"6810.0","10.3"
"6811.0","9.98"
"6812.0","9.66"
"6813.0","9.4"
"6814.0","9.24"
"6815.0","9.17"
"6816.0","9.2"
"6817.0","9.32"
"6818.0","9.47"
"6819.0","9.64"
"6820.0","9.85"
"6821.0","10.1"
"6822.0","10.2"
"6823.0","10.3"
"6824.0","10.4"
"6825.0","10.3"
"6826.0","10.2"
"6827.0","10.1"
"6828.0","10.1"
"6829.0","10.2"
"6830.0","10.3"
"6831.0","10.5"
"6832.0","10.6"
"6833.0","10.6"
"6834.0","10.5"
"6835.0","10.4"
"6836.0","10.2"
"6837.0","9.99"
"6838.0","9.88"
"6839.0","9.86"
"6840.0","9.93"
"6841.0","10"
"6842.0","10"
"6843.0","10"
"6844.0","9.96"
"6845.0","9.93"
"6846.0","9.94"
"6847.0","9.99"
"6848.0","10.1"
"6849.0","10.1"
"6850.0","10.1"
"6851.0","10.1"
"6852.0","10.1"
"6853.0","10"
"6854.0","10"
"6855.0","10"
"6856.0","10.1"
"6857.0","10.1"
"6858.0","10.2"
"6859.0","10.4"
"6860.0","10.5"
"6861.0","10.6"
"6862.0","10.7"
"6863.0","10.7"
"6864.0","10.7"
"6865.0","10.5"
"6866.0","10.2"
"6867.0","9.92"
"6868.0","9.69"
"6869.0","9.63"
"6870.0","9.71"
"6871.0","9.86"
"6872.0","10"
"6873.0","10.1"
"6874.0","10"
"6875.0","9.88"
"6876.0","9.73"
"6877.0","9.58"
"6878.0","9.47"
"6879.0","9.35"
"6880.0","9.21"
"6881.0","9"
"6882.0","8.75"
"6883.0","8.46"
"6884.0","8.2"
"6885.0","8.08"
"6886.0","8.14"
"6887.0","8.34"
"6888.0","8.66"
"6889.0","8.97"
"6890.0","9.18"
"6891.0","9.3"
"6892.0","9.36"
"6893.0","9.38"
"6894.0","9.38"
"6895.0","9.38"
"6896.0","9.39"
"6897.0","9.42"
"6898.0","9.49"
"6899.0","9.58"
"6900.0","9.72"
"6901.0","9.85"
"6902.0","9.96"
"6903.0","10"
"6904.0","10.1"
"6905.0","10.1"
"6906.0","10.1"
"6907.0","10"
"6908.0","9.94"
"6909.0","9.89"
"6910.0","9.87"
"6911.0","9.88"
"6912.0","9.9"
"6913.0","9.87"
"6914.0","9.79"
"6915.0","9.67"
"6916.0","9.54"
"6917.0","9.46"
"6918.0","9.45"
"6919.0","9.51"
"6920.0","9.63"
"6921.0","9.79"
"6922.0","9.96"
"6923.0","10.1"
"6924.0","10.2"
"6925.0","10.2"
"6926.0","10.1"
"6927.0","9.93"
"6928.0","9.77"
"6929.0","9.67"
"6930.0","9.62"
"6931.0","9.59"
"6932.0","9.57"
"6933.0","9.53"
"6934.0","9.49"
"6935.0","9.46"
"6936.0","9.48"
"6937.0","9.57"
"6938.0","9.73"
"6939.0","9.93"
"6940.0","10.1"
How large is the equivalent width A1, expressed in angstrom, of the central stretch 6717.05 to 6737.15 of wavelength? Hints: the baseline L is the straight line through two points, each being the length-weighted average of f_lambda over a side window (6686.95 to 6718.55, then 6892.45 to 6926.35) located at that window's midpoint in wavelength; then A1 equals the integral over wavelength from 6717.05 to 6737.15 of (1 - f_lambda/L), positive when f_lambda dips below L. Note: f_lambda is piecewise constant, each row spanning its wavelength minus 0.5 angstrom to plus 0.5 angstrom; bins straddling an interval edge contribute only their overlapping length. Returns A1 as -0.25 angstrom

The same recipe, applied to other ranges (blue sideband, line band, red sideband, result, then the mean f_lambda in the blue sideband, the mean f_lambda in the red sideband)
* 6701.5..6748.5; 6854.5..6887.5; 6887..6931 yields 0.31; 10.2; 9.68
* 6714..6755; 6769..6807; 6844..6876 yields 0.34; 10.2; 10.1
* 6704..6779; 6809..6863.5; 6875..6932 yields -1.77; 10.1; 9.52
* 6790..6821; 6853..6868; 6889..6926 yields -0.62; 10.1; 9.73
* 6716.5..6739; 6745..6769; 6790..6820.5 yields 0.15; 10.2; 10.1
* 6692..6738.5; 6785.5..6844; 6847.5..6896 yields -1.77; 10.2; 9.66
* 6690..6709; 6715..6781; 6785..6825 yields 0.37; 10.2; 10.1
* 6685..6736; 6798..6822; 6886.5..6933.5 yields -0.11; 10.1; 9.66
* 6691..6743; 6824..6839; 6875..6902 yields -1.22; 10.2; 9.16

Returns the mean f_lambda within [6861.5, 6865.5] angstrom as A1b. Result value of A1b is 10.6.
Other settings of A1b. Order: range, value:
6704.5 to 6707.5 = 9.88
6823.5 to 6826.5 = 10.3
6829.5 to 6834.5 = 10.5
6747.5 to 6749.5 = 10.1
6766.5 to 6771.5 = 9.67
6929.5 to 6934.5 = 9.56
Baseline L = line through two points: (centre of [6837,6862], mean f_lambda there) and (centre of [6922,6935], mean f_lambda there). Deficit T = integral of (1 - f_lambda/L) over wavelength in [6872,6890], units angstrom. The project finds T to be 1.6 angstrom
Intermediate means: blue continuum 10.1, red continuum 9.81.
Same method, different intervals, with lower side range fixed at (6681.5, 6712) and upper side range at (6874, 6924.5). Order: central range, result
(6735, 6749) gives -0.5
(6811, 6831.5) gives -0.4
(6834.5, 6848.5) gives -0.5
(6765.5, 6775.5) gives 0.1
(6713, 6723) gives -0.4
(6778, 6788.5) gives -0.1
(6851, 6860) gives -0.5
